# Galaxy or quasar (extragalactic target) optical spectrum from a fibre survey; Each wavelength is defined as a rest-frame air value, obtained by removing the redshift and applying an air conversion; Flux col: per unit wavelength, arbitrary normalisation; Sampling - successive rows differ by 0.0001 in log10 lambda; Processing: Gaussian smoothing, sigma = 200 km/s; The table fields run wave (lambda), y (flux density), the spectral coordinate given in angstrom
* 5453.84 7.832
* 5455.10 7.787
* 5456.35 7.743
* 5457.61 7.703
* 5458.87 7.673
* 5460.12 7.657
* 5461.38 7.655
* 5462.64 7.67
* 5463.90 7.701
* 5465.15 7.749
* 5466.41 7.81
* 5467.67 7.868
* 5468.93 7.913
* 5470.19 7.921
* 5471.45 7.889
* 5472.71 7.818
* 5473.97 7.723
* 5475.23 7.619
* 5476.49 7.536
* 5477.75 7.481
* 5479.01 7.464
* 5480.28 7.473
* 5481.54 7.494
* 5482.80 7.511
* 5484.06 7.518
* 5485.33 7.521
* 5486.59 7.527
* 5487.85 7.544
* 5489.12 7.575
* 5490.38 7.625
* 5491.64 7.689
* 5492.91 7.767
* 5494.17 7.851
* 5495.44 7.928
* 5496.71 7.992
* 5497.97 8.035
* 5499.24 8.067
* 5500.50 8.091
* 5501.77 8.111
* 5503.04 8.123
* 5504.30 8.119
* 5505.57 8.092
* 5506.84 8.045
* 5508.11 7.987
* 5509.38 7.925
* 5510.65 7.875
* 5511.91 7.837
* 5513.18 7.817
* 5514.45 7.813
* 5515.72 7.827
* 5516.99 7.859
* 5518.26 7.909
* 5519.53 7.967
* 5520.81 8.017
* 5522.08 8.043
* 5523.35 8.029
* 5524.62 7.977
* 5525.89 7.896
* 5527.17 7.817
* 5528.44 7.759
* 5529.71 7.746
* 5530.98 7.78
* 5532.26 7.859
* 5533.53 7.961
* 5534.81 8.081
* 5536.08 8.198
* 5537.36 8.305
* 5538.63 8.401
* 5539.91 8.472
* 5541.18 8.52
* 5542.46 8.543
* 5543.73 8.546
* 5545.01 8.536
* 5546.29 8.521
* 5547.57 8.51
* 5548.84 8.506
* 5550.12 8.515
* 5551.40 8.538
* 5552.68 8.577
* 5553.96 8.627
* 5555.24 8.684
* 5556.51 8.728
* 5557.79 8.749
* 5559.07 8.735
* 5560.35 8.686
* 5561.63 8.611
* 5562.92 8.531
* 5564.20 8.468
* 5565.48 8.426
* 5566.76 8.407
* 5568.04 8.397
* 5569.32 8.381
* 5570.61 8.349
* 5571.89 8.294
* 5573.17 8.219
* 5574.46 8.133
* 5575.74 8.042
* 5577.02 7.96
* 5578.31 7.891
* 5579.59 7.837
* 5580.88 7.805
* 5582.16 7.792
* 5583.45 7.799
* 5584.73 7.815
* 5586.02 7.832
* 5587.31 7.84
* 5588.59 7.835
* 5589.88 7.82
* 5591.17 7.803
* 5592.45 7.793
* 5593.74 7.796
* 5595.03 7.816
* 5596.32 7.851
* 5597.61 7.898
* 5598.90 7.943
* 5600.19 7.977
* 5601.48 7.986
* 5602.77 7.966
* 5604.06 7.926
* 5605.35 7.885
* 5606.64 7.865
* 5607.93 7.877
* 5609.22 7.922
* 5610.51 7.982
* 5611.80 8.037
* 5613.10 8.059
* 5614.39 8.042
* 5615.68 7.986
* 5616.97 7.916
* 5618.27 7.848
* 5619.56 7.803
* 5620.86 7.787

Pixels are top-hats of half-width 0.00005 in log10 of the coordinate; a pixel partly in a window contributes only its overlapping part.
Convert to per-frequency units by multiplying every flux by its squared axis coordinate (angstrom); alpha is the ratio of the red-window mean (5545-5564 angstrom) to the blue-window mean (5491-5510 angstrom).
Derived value 1.10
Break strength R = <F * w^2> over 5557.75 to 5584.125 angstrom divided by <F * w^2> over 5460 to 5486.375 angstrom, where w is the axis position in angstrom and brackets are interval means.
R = 1.12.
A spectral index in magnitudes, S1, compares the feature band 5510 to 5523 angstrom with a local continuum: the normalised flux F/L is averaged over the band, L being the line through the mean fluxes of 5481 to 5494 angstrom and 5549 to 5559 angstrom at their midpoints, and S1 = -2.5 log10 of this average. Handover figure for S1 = 0.020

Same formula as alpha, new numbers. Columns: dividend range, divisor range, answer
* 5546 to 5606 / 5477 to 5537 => 1.07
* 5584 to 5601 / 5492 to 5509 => 1.01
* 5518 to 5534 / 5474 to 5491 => 1.07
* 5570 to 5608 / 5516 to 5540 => 1.01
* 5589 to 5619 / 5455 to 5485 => 1.08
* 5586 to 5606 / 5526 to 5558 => 0.96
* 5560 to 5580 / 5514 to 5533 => 1.07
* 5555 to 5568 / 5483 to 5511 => 1.12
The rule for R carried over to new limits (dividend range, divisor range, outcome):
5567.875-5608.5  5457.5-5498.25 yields 1.07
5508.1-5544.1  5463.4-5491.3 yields 1.07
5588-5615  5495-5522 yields 1.03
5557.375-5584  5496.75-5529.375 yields 1.06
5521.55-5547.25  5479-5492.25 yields 1.10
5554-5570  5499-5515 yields 1.09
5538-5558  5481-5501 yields 1.13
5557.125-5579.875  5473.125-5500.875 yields 1.12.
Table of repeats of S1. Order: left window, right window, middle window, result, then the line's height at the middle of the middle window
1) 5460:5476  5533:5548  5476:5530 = 0.033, 8.06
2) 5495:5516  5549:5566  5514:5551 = 0.022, 8.31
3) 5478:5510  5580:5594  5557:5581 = -0.069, 7.81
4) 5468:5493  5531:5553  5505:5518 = 0.013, 8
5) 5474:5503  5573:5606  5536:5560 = -0.097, 7.82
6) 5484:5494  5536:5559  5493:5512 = -0.025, 7.83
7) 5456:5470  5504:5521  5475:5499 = 0.026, 7.83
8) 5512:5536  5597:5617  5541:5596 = -0.043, 7.93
